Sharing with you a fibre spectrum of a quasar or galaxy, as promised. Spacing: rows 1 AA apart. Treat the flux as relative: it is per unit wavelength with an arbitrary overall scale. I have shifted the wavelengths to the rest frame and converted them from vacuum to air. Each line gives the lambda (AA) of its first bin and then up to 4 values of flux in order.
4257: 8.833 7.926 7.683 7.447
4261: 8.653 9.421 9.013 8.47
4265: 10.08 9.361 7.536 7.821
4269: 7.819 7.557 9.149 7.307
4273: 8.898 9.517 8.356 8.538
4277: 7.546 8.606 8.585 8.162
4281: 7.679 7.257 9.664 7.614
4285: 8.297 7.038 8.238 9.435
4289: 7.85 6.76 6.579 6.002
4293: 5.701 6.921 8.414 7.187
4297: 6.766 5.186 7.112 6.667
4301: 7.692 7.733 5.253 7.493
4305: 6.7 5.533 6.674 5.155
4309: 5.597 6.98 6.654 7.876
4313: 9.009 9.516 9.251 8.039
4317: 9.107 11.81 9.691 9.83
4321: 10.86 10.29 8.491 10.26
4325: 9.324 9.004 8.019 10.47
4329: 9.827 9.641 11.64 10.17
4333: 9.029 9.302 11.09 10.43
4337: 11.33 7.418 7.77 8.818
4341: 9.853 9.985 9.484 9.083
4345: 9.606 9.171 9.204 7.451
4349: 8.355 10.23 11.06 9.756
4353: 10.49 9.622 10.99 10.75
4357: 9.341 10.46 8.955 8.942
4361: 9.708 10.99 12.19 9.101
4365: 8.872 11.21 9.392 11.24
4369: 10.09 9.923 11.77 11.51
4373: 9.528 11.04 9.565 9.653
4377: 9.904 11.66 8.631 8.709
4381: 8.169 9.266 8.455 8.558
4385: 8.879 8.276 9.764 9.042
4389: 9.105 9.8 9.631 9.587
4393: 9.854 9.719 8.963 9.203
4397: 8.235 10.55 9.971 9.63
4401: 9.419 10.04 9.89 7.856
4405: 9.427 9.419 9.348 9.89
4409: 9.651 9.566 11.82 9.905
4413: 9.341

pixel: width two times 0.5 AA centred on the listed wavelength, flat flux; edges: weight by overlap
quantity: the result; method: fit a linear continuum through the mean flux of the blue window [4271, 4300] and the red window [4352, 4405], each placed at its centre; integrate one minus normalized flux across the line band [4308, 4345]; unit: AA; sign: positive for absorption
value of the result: -2.8 AA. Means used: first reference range 7.69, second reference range 9.73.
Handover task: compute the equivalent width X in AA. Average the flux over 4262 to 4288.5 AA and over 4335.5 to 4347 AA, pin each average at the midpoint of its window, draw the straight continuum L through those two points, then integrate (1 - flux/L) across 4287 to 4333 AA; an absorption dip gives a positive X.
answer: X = 4.20 AA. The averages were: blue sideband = 8.39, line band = 8.1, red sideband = 9.35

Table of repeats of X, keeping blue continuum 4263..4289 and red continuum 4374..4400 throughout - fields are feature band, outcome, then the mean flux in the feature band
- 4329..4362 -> -2.57 AA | 9.68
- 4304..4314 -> 2.06 AA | 6.87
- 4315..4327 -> -1.17 AA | 9.61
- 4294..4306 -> 2.37 AA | 6.87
